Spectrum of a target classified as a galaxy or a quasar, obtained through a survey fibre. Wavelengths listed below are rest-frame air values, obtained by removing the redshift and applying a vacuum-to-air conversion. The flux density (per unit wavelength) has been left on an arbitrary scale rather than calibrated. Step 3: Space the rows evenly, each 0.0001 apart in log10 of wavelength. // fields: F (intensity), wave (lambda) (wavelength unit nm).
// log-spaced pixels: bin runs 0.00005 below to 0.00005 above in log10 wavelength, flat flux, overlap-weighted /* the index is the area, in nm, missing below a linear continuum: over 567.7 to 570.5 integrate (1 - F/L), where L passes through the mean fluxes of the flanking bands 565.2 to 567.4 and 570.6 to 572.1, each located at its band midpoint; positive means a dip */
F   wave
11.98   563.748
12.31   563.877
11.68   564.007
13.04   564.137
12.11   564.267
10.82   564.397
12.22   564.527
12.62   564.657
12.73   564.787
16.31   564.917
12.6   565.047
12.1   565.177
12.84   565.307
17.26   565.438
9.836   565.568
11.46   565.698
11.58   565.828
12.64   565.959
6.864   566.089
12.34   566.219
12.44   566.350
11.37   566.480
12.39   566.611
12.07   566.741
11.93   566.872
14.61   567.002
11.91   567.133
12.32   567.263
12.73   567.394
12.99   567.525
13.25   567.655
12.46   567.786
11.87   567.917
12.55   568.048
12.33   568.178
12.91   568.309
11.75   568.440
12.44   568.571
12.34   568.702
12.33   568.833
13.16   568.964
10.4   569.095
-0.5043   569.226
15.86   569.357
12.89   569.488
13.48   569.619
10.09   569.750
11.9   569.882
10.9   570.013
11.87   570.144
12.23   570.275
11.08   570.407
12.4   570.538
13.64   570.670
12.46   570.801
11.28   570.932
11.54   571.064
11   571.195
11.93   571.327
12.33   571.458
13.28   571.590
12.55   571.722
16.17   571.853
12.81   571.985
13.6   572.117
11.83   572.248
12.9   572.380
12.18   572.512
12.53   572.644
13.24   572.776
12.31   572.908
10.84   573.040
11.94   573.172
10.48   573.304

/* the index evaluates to 0.17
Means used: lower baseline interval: 12.1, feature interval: 11.7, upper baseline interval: 12.7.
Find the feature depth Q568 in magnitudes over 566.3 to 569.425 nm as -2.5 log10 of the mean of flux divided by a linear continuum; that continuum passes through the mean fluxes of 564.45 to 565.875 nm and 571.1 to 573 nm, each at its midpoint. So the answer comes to 0.07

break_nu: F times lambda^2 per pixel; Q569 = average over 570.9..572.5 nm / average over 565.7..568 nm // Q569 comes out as 1.06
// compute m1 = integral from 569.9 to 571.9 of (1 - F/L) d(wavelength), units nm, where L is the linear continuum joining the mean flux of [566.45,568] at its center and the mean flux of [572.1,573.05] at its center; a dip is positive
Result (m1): 0.03 nm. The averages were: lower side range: 12.5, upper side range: 12.5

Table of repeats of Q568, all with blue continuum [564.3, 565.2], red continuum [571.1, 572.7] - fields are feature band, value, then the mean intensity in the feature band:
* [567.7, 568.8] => 0.04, 12.3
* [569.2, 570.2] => 0.14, 11.3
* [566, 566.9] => 0.13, 11.4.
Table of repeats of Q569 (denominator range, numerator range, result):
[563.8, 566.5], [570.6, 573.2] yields 1.05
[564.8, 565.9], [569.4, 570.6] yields 0.94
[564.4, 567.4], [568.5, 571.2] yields 0.95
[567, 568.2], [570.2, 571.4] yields 0.96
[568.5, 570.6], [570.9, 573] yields 1.11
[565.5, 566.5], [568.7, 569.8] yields 1.01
